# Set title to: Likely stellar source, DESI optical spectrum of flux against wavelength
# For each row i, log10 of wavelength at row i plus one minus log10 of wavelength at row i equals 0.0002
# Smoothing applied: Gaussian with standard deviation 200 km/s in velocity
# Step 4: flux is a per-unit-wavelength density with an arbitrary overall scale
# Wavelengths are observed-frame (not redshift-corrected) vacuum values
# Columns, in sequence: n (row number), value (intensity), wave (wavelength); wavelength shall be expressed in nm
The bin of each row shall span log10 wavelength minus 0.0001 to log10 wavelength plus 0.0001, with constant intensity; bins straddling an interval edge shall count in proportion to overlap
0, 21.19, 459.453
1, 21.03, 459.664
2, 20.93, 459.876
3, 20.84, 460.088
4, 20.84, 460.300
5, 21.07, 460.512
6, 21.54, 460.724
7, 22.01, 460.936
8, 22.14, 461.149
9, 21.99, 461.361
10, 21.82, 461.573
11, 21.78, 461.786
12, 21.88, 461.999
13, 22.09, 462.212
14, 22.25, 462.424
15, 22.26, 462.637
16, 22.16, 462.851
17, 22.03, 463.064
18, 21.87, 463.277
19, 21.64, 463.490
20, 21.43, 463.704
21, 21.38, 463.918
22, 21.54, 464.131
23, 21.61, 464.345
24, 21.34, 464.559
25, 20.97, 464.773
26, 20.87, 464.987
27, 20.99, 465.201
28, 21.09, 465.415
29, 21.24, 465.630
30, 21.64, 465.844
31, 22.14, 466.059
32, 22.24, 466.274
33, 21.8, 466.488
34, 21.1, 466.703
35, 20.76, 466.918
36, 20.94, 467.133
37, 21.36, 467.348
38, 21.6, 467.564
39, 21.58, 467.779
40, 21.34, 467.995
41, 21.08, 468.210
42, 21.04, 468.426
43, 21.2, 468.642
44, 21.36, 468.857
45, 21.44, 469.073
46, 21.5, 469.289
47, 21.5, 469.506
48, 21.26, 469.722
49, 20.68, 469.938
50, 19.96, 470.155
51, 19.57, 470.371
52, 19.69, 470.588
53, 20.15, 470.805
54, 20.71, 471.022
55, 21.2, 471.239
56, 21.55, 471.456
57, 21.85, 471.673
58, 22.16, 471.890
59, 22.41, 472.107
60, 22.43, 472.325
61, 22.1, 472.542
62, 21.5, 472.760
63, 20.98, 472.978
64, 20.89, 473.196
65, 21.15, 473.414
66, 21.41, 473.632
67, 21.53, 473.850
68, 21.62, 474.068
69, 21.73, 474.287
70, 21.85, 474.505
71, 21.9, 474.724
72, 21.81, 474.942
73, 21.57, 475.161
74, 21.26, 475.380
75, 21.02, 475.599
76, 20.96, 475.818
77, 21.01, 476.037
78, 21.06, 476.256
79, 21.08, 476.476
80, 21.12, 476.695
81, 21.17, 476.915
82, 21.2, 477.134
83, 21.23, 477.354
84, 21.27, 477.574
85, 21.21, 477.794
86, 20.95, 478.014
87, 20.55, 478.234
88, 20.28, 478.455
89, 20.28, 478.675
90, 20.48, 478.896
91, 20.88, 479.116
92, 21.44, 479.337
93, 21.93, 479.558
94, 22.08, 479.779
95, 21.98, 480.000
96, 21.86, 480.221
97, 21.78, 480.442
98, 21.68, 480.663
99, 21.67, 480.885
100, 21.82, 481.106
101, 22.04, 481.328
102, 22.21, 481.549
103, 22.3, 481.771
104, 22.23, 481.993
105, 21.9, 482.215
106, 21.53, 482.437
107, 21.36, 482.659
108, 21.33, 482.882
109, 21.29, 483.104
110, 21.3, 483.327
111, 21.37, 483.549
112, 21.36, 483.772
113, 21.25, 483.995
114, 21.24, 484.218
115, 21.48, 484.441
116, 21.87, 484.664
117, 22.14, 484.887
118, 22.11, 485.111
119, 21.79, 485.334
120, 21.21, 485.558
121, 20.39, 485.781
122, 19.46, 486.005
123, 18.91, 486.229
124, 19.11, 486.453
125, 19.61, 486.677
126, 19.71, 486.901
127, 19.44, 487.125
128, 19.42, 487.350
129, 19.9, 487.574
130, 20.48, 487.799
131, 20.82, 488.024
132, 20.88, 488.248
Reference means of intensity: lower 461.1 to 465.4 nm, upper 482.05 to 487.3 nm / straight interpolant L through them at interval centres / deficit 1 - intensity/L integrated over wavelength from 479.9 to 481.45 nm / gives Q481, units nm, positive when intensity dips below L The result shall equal -0.06 nm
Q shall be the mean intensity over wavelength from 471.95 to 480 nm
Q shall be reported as 21.3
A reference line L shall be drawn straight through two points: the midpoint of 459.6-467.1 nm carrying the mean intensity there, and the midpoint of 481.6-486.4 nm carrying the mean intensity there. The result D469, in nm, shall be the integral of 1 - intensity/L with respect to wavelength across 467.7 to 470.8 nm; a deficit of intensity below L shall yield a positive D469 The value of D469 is 0.08 nm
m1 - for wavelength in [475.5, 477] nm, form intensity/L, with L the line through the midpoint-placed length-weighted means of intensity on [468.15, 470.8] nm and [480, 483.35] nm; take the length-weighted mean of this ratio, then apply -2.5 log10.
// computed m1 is 0.01 mag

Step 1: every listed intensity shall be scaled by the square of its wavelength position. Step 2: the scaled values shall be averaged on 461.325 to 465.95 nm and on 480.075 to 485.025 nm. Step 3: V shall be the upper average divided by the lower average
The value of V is 1.1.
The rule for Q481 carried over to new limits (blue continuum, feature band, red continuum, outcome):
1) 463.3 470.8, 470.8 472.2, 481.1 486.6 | -0.02 nm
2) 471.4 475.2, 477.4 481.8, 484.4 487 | -0.05 nm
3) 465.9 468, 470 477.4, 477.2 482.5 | 0.08 nm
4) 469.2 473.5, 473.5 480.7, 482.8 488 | -0.11 nm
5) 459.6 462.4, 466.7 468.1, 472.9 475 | 0.02 nm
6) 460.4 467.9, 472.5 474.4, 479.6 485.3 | 0.02 nm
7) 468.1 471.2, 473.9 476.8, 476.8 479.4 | -0.07 nm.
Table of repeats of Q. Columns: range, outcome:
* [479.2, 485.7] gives 21.7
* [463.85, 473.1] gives 21.3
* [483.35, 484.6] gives 21.4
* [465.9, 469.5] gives 21.4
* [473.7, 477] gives 21.4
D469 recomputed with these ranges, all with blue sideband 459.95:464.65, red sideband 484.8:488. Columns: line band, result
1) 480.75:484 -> -0.19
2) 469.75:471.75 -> 0.06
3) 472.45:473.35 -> -0.01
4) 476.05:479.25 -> -0.02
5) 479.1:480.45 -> -0.07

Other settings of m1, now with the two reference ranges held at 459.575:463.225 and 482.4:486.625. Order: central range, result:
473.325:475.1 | -0.015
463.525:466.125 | 0.013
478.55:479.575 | 0.015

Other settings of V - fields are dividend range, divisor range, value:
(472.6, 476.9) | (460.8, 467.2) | 1.03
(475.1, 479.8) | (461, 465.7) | 1.03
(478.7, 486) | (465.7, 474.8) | 1.06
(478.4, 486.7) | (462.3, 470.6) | 1.07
